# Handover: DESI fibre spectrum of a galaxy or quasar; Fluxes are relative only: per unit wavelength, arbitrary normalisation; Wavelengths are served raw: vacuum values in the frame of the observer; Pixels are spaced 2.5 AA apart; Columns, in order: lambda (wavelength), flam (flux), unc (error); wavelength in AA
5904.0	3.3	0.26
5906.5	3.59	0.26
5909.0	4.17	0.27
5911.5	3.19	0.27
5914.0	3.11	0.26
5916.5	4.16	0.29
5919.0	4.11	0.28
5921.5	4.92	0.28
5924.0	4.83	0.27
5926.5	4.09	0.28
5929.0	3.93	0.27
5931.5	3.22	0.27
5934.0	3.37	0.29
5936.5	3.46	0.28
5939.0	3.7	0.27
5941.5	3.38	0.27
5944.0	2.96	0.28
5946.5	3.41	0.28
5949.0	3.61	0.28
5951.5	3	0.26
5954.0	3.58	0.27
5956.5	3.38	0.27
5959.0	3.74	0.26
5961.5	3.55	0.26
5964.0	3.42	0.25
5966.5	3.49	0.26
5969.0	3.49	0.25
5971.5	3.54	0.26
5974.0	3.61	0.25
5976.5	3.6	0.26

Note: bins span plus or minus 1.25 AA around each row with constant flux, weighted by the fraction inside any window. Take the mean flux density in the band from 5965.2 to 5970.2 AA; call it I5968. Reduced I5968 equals 3.49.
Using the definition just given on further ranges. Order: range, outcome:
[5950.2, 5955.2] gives 3.29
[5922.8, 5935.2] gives 3.89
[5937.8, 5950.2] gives 3.41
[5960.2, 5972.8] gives 3.5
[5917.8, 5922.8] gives 4.52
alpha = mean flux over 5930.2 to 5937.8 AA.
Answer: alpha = 3.36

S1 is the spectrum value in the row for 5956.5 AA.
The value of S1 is 3.38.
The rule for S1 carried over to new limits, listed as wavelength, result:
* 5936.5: 3.46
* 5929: 3.93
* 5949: 3.61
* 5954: 3.58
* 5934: 3.37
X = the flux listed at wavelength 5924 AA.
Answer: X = 4.83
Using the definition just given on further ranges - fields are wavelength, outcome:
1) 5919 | 4.11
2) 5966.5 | 3.49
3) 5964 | 3.42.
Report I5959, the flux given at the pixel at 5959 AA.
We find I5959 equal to 3.74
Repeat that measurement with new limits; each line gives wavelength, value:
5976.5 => 3.6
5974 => 3.61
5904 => 3.3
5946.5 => 3.41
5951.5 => 3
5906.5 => 3.59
